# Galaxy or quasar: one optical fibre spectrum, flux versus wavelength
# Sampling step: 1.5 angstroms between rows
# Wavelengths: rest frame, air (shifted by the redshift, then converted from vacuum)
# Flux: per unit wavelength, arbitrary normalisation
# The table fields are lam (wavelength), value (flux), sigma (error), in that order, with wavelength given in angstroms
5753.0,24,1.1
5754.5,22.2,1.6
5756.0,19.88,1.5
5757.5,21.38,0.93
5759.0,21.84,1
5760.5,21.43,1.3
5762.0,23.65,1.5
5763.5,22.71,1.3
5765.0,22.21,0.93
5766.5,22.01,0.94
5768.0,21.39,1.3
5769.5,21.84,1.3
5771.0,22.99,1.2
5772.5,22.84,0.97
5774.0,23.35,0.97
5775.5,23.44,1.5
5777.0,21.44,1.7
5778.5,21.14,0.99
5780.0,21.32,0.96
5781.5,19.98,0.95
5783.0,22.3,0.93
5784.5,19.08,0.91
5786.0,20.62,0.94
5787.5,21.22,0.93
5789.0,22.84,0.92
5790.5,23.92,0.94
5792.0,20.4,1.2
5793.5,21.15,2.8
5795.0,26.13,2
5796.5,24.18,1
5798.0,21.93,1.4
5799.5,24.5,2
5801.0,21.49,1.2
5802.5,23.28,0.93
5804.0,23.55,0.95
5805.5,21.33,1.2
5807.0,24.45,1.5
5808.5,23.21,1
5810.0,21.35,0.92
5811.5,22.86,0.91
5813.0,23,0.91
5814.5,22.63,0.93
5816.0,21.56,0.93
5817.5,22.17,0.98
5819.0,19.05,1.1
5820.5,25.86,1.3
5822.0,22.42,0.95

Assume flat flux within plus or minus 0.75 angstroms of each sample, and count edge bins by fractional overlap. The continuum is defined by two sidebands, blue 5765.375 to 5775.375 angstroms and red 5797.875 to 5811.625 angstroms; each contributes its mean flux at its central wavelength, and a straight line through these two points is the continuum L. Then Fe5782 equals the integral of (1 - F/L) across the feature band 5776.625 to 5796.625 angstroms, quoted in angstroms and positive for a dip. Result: 0.8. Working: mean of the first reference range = 22.5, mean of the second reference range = 22.8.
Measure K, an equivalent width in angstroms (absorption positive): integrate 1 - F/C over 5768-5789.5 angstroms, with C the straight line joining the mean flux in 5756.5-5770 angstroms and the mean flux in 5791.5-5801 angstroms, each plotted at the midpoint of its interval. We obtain 0.7 angstroms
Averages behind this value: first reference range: 22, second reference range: 23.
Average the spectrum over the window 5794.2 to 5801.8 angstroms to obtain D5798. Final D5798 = 23.6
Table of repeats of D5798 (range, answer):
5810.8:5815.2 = 22.8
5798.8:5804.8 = 23.2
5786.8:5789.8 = 22.1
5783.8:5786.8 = 19.9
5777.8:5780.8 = 21.2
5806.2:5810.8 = 23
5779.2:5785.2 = 20.7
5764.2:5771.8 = 22.1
